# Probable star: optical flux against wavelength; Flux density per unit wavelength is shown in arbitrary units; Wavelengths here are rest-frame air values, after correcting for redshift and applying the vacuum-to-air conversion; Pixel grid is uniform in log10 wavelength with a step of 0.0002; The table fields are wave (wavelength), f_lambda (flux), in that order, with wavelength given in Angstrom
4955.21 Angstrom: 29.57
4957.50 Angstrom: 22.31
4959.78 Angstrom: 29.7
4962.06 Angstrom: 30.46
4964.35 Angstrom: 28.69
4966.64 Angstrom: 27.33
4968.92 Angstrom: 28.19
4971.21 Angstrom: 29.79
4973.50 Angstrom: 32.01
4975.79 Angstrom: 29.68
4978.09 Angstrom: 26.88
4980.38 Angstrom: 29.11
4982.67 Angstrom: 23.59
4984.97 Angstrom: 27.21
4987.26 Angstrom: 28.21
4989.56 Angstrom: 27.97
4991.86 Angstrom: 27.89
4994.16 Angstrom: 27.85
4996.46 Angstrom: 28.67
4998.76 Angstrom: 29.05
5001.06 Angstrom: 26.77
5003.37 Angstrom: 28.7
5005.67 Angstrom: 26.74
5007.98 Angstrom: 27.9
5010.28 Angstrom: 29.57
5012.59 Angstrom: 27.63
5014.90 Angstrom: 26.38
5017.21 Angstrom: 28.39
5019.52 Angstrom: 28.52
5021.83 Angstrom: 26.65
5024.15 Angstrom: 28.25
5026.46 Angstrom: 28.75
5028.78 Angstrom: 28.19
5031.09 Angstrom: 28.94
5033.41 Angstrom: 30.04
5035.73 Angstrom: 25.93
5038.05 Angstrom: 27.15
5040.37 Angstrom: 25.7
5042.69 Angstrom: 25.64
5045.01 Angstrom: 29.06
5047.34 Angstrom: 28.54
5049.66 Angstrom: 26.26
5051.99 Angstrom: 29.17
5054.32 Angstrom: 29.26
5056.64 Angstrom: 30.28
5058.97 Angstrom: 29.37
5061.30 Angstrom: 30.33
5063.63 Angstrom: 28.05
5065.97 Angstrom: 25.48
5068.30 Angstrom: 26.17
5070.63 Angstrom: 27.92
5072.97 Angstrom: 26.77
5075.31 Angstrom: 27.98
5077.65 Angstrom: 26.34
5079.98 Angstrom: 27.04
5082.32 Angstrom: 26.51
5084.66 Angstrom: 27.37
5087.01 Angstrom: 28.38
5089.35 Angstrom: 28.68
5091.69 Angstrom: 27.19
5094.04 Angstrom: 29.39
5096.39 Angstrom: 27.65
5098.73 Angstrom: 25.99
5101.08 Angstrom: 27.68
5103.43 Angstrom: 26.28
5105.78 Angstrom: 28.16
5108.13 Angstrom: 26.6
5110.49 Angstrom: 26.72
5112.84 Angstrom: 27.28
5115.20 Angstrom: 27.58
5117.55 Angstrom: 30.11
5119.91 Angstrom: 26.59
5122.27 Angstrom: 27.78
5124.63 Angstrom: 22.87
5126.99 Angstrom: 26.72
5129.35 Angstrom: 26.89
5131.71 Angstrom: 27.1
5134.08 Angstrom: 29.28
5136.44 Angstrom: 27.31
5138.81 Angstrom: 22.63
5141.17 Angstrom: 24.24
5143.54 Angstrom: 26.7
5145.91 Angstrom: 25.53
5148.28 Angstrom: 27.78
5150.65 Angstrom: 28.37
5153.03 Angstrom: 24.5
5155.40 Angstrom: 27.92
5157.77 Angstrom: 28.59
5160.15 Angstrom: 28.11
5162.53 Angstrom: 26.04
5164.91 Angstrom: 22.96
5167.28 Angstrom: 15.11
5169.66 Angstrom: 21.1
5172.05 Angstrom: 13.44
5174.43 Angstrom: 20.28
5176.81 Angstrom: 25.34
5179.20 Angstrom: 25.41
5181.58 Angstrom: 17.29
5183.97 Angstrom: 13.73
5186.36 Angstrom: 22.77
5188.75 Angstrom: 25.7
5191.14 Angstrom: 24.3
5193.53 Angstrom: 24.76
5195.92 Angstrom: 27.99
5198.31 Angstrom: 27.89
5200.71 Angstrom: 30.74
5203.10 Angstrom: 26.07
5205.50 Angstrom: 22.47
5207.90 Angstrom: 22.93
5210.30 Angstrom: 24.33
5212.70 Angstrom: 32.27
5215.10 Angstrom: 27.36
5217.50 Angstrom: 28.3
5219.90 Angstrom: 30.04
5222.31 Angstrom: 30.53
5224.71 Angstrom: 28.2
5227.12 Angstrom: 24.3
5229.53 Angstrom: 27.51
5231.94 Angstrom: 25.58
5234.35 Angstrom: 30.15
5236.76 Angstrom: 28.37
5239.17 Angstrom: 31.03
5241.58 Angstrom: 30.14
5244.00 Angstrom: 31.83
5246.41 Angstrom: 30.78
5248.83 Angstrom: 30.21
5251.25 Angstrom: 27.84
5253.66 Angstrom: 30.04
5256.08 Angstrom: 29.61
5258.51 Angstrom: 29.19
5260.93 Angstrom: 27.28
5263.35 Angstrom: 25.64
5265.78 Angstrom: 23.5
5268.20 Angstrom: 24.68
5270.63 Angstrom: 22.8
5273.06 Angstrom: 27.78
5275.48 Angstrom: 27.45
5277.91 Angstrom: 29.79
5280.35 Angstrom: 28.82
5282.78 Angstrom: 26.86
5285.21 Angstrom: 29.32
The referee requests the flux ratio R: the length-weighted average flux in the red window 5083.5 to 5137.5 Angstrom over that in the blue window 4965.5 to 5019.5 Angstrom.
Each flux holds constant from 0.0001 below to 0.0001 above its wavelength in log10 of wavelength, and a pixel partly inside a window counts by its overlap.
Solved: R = 0.97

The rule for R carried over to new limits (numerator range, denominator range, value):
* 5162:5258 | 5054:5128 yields 0.94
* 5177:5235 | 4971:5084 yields 0.93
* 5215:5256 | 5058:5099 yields 1.05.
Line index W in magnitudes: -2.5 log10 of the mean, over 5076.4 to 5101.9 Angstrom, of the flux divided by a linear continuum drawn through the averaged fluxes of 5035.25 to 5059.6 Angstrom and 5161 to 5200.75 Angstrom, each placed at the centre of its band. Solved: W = -0.05 mag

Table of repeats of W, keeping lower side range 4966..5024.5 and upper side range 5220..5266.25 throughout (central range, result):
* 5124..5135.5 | 0.06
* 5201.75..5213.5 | 0.12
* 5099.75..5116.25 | 0.04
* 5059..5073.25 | 0.02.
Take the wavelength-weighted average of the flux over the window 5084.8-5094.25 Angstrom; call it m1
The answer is 28.2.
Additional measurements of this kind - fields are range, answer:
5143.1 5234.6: 25.1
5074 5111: 27.4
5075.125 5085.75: 27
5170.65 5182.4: 20.5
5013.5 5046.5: 27.7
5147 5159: 27.4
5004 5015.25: 27.8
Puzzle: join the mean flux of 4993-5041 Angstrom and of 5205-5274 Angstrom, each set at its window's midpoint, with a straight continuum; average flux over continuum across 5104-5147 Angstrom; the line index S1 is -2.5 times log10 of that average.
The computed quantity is 0.05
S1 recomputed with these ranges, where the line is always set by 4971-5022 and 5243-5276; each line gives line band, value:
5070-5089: 0.02 mag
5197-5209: 0.07 mag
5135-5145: 0.10 mag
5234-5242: -0.08 mag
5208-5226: -0.02 mag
